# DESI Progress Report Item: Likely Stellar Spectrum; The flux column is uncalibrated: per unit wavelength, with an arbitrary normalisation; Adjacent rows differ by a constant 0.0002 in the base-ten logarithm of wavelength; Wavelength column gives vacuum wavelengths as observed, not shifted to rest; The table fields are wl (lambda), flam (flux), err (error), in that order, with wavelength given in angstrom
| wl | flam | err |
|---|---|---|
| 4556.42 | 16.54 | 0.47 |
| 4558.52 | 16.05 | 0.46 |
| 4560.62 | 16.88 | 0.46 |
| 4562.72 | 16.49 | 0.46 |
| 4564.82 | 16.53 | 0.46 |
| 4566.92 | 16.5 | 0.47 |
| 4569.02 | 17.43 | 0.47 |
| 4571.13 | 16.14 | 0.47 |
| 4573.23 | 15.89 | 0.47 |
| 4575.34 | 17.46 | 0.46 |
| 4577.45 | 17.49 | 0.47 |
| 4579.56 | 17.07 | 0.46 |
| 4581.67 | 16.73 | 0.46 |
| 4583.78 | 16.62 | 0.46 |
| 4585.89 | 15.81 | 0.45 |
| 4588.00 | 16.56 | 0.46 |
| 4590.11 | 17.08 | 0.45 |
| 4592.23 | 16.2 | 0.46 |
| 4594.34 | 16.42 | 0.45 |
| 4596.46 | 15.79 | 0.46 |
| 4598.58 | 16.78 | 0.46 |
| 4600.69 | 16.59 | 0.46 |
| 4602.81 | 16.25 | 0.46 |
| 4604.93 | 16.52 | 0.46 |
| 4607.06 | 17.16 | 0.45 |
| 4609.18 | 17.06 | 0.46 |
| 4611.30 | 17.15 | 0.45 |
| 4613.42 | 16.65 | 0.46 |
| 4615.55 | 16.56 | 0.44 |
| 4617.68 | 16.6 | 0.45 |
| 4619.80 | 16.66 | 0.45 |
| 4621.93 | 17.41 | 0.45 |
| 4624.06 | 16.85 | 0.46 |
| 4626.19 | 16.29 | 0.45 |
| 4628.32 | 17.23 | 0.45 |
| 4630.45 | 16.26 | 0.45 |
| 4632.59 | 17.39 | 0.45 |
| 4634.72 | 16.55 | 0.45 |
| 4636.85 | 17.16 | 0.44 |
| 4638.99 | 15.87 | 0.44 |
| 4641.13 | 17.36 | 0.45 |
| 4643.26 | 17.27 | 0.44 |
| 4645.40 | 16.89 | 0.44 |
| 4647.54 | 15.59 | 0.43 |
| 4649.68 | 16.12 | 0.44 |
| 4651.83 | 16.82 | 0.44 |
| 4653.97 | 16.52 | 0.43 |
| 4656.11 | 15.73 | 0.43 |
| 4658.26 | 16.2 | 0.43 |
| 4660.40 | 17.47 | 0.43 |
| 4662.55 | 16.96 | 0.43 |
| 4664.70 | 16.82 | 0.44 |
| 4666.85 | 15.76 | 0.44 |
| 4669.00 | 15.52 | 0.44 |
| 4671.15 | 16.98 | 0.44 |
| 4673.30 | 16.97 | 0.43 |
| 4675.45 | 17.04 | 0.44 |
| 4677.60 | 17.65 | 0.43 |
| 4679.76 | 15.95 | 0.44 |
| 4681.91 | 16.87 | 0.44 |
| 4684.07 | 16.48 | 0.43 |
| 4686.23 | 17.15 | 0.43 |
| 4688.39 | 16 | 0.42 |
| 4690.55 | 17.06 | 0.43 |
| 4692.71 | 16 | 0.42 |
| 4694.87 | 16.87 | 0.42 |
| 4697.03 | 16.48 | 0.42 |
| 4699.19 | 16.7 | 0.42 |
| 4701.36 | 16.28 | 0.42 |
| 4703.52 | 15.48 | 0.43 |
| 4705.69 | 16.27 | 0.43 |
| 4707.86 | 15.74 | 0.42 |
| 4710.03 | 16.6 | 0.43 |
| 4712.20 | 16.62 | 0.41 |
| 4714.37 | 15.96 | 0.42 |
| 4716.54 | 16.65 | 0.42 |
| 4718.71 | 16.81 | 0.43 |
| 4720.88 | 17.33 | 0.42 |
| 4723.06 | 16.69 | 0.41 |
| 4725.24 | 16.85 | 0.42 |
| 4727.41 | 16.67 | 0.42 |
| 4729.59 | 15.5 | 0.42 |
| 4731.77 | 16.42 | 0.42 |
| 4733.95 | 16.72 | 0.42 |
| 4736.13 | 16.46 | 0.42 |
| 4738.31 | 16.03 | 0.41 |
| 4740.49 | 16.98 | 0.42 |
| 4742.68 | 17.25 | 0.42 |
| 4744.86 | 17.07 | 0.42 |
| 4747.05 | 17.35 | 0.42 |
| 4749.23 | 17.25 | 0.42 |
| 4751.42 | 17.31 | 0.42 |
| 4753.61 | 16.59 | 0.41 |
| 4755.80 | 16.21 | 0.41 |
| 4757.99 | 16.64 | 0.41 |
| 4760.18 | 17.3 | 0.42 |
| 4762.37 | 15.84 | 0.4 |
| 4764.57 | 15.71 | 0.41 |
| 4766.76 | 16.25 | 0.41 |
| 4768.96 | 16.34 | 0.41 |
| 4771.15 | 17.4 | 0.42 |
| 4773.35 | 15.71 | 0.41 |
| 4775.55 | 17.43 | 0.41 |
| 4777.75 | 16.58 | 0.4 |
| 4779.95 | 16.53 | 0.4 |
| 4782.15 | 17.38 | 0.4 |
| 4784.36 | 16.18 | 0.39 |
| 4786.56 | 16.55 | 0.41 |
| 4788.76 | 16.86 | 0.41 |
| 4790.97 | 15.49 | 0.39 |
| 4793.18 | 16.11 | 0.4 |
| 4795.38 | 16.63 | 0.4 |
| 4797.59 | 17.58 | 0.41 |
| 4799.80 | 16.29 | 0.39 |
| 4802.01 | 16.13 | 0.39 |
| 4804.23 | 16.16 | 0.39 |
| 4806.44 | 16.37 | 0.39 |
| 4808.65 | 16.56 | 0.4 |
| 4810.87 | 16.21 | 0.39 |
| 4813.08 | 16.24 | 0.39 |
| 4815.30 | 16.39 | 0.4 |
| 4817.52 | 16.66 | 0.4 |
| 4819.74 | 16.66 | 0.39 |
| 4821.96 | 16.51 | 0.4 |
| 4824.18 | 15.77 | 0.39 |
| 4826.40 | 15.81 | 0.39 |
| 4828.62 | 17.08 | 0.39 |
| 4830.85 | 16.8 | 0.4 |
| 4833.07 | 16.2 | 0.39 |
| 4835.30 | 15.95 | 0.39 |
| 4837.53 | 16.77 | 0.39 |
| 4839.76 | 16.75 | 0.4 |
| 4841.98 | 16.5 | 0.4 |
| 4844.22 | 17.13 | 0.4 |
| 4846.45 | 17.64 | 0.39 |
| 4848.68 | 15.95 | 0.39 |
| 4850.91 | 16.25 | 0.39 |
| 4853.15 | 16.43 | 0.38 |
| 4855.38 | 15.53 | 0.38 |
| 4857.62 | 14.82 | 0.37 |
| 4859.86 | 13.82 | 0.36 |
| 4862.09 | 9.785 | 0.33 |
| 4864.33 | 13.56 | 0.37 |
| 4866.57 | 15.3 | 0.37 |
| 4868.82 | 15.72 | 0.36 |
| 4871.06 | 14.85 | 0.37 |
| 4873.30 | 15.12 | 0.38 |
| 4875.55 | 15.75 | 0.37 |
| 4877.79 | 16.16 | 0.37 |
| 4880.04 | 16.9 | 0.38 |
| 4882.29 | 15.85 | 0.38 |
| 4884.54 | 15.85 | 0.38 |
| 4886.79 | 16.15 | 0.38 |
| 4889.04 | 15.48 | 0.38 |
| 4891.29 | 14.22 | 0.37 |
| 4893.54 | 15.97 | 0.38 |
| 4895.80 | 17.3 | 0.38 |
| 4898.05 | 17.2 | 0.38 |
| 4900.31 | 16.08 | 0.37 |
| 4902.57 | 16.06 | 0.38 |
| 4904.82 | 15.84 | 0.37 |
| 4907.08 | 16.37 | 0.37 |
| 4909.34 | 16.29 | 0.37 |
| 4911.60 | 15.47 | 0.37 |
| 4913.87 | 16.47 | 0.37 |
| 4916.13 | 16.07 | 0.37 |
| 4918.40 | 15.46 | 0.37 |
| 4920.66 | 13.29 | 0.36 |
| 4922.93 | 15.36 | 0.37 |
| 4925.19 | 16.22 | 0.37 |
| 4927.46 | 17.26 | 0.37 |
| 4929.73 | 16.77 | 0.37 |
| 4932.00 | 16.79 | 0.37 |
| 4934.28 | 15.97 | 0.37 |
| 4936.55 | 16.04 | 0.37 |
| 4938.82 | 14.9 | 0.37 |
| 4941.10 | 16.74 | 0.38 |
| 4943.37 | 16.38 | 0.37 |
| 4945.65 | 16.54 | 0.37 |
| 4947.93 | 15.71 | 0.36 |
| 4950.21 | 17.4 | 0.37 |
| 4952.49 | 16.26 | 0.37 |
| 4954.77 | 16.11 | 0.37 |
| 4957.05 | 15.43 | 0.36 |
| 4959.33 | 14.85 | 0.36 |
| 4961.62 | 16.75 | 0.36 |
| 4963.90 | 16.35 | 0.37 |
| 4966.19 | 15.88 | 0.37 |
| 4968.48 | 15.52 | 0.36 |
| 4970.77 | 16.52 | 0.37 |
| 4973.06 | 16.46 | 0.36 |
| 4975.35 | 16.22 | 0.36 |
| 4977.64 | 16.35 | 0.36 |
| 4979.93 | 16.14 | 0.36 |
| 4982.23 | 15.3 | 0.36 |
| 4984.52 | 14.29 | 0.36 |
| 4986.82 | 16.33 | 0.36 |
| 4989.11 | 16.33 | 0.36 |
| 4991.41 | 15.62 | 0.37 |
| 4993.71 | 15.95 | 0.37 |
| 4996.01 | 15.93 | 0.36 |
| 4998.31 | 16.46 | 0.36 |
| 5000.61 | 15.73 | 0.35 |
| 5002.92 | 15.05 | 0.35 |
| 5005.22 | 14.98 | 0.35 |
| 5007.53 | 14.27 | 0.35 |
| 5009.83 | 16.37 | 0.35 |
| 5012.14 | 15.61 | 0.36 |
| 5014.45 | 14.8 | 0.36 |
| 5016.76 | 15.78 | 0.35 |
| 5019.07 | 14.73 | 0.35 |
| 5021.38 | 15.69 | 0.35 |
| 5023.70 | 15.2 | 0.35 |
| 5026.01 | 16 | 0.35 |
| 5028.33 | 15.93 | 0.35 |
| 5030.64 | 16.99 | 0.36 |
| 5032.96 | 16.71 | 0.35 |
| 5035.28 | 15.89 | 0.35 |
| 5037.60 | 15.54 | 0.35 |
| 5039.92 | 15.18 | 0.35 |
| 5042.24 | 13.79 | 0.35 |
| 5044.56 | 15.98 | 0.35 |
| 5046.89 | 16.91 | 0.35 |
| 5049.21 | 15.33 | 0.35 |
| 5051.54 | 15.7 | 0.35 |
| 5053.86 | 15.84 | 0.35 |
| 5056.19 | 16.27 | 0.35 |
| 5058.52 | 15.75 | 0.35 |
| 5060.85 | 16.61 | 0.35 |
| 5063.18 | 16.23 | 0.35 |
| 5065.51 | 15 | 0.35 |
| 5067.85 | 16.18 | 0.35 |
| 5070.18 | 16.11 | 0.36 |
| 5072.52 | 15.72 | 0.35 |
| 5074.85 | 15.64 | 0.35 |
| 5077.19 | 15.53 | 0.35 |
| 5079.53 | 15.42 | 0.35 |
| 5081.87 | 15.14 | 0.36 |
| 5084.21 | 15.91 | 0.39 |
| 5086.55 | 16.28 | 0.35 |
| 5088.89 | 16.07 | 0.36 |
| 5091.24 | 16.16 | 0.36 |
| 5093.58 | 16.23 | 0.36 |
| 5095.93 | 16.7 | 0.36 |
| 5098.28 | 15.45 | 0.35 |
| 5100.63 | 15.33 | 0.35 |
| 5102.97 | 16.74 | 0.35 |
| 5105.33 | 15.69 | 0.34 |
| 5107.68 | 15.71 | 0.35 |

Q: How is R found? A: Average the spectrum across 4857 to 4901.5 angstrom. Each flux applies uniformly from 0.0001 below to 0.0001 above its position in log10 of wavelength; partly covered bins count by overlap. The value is 15.3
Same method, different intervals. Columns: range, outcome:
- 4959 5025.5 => 15.7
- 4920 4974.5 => 16.1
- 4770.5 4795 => 16.6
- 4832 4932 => 15.8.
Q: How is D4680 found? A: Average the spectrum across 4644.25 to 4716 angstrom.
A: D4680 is 16.5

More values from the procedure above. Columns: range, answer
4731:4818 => 16.6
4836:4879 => 15.5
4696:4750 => 16.6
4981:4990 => 15.5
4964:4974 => 16.1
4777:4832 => 16.5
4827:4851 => 16.6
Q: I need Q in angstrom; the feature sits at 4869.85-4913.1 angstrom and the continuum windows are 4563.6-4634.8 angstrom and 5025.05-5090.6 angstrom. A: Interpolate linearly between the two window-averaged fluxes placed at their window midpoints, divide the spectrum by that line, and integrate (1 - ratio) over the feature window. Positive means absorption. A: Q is 0.6 angstrom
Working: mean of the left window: 16.7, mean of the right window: 15.8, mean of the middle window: 15.9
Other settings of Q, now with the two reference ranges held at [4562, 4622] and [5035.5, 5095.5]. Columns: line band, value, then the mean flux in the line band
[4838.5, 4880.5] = 1.9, 15.5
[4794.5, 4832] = -0.5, 16.5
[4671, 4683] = -0.3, 16.9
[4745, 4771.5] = -0.5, 16.7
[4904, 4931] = 0.3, 15.9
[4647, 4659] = 0.3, 16.2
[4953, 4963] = 0.1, 15.8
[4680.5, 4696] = -0.1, 16.6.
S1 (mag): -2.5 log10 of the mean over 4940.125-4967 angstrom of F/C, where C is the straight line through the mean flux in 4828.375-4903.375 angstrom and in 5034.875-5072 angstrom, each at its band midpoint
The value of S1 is -0.03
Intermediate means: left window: 15.8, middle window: 16.2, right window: 15.8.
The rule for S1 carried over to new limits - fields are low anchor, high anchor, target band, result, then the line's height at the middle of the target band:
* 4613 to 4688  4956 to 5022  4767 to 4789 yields -0.024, 16.3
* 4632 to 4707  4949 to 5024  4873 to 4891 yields 0.012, 16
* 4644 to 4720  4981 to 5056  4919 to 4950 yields -0.012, 15.9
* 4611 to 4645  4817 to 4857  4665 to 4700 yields 0.008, 16.7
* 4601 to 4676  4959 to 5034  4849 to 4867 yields 0.118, 16.1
